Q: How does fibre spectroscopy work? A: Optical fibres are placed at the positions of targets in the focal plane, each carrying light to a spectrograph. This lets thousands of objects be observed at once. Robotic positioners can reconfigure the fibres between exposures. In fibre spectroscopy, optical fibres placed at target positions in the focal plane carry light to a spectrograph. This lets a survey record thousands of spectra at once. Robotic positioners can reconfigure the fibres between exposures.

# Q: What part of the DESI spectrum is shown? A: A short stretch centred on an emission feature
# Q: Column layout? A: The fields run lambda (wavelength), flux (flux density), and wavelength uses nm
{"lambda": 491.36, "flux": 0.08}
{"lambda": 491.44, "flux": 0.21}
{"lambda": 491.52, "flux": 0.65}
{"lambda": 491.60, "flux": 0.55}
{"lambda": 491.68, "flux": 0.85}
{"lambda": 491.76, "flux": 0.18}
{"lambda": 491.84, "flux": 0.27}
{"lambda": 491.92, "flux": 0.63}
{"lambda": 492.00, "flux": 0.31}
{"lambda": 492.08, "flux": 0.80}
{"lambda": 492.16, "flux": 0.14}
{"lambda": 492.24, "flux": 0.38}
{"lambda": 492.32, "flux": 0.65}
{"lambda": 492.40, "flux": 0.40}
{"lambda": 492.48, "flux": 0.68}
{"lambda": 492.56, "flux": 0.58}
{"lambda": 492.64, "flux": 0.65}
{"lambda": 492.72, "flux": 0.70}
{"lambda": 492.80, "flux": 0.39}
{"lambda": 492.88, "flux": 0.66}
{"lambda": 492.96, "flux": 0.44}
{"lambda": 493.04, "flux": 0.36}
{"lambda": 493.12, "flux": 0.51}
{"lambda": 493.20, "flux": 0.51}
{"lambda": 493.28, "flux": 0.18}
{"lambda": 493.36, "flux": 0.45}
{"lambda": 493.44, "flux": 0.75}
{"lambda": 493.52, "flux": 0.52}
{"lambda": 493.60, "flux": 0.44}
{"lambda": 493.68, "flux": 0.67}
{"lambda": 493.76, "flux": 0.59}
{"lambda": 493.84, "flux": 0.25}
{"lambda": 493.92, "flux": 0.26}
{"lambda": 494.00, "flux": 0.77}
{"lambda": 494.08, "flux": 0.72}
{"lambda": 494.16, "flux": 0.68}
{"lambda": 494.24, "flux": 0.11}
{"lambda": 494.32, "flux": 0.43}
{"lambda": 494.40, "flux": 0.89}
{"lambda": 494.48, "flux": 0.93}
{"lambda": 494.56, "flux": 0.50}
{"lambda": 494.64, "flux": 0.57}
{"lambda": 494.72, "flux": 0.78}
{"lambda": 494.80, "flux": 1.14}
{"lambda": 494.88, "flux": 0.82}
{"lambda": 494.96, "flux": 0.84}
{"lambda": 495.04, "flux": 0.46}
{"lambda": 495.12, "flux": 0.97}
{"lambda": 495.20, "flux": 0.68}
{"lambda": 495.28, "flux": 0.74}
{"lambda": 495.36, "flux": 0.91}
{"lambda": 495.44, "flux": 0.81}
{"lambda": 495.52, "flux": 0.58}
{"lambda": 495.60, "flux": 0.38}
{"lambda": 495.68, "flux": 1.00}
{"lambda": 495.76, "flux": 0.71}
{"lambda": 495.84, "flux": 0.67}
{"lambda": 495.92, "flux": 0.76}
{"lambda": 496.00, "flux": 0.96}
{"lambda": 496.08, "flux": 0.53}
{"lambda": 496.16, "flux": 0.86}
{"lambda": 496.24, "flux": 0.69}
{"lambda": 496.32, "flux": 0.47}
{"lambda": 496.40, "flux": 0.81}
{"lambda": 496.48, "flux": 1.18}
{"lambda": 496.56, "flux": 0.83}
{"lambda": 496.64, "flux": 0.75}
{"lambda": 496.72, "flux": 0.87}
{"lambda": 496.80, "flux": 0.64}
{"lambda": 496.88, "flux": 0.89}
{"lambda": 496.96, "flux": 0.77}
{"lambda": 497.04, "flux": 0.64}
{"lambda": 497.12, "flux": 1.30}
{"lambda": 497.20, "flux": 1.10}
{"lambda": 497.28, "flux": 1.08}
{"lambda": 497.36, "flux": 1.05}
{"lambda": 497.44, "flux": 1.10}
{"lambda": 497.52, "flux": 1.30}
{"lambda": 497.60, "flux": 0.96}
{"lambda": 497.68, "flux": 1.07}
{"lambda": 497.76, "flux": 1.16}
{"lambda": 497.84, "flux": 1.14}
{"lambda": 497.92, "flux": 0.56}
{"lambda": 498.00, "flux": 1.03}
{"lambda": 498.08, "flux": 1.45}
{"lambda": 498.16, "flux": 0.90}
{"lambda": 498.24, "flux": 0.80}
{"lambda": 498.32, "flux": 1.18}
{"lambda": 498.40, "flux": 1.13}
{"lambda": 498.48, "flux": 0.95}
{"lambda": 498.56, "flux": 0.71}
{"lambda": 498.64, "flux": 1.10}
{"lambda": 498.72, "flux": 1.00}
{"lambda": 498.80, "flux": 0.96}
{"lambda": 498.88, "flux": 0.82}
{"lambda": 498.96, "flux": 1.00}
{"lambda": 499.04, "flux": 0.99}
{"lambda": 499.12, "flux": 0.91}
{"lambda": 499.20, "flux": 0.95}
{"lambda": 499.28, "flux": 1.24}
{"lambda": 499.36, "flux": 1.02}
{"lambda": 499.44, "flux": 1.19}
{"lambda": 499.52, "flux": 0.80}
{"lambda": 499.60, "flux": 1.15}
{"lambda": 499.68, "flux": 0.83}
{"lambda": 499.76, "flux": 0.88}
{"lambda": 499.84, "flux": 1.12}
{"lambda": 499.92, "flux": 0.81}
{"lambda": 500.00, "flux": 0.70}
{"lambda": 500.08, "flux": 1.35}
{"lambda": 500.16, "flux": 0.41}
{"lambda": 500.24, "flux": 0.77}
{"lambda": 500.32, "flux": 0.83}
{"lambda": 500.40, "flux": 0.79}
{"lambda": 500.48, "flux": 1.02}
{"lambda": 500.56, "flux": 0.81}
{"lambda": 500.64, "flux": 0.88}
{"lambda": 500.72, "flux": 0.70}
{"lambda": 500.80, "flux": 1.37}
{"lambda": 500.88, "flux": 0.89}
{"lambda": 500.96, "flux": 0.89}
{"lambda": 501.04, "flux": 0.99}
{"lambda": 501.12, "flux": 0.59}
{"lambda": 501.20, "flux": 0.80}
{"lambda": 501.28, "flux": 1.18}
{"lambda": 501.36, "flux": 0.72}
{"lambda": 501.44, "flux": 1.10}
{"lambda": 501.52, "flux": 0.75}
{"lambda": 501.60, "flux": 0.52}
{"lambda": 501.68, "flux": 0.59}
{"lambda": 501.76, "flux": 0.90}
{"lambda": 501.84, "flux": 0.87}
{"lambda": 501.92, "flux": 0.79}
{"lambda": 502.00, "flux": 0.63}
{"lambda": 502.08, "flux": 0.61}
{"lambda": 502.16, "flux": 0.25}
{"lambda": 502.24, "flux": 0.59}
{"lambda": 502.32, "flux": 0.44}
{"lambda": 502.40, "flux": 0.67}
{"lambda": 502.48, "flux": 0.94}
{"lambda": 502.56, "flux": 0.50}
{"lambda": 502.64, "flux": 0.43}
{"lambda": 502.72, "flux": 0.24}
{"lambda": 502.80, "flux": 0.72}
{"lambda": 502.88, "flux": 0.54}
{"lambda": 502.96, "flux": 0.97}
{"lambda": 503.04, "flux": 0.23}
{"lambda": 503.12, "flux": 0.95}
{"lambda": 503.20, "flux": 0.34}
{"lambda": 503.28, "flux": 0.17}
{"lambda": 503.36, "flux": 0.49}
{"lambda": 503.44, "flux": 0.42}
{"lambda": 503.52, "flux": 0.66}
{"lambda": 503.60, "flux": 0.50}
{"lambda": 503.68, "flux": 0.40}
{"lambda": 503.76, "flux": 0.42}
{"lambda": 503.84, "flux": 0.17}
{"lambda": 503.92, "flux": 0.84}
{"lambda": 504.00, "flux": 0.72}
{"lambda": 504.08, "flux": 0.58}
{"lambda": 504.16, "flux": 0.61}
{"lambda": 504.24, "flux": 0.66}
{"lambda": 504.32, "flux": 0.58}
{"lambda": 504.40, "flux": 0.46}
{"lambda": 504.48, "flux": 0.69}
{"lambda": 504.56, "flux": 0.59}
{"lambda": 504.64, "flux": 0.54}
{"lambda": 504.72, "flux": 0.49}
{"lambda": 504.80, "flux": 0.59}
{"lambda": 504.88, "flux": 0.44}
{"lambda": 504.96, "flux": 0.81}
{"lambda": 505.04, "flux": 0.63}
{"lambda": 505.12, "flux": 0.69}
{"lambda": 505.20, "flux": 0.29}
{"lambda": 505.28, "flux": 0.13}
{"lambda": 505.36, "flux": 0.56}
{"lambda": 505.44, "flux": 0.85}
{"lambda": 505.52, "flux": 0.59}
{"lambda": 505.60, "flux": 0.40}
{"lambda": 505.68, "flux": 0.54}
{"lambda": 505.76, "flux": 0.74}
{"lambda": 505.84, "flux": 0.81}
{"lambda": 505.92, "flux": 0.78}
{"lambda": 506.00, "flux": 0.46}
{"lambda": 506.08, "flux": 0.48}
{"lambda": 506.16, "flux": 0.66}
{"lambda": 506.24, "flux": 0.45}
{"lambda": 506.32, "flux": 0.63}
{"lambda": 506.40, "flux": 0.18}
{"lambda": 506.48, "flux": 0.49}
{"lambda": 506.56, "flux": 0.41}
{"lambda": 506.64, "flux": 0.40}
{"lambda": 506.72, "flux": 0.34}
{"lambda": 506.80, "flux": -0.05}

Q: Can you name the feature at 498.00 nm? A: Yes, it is C III]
